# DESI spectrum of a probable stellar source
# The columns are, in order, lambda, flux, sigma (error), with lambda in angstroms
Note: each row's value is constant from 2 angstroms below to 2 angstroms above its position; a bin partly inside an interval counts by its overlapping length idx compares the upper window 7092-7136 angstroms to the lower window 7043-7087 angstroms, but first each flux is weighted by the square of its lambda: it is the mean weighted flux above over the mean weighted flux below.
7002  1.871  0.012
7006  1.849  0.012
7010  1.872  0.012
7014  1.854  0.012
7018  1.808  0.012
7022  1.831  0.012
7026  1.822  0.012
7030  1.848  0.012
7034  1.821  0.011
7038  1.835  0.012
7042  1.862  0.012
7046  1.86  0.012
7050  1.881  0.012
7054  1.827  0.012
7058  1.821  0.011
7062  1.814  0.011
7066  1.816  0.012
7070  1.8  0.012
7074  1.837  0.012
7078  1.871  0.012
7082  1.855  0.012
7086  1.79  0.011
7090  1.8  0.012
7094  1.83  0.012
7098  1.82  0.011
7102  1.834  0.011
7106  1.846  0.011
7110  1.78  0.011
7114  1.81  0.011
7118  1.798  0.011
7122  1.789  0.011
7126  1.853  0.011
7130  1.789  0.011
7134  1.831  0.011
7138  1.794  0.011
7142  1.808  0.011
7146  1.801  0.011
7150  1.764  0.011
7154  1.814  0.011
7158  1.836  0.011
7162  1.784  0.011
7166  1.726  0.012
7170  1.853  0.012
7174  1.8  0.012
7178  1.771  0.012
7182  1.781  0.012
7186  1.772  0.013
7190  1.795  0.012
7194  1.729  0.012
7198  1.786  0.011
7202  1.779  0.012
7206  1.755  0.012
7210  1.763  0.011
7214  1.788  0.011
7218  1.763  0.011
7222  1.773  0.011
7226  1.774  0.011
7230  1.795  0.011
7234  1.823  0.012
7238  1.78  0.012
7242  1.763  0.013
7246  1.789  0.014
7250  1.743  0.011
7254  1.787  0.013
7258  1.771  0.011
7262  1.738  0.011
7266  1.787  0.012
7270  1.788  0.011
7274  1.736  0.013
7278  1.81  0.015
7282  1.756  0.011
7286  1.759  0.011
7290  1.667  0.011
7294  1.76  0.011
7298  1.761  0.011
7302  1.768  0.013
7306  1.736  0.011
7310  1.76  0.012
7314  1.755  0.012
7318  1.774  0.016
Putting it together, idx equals 1.00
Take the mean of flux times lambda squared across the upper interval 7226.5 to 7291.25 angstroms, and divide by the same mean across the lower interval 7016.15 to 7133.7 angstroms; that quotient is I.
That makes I 1.0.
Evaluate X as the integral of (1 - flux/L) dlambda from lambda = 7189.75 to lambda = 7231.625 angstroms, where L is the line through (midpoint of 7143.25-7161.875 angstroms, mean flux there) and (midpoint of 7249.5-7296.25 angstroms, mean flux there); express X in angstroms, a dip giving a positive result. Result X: 0.2 angstroms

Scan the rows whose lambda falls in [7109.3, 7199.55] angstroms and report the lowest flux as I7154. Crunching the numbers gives 1.726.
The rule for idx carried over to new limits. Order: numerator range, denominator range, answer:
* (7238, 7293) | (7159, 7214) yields 1.01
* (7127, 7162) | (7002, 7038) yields 1.02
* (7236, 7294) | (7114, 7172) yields 1.01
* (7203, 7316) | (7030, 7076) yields 1.02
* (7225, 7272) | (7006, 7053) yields 1.02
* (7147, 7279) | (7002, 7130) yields 1.01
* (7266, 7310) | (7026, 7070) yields 1.02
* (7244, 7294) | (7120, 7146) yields 1.01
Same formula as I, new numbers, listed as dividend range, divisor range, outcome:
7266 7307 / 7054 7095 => 1.02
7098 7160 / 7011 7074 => 1.01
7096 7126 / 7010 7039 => 1.01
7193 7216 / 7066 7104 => 1.00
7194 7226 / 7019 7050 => 1.01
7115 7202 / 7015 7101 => 1.01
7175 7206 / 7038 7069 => 1.00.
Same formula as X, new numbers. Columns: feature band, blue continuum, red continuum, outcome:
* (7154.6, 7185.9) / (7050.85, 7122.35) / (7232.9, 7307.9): 0.0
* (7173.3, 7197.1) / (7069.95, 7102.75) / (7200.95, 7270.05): 0.3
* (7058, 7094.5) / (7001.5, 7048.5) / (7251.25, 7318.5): 0.1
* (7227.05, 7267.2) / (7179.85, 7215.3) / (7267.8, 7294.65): -0.4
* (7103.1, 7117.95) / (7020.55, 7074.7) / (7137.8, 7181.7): 0.0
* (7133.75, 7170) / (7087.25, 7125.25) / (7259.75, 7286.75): 0.1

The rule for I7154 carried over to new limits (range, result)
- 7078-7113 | 1.78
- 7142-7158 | 1.764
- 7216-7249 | 1.763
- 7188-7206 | 1.729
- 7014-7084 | 1.8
